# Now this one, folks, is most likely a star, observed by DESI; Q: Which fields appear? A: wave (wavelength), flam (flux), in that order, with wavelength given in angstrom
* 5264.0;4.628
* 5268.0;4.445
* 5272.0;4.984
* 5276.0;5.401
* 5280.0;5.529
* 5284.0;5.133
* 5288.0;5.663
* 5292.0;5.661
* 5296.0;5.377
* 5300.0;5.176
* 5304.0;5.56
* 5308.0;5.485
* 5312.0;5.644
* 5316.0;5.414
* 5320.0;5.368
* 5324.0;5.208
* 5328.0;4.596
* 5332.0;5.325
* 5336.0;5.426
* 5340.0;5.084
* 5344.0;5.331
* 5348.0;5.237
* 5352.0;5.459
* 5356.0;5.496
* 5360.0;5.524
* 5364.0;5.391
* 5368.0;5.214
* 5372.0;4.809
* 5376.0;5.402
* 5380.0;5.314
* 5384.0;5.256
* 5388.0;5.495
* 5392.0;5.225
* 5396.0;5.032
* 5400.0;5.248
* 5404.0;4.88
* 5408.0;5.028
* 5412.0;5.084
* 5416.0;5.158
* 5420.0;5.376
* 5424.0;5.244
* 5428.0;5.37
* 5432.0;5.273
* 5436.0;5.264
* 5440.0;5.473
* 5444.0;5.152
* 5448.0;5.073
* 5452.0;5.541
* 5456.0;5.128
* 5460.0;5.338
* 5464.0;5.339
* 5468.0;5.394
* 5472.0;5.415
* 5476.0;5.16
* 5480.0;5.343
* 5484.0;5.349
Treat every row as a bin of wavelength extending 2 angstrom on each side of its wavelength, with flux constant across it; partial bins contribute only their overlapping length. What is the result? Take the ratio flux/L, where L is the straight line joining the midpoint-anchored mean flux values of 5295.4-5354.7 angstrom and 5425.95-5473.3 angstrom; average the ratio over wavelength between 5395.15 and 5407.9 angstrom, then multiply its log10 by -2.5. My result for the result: 0.05 mag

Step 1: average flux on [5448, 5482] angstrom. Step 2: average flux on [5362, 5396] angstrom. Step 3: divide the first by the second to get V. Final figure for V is 1.01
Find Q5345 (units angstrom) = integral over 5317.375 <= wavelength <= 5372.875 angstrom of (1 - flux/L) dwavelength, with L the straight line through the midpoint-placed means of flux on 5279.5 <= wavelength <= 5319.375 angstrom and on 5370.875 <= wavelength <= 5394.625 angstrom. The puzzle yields 0.9 angstrom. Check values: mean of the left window 5.46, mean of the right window 5.26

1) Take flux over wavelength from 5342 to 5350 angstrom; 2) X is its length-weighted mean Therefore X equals 5.28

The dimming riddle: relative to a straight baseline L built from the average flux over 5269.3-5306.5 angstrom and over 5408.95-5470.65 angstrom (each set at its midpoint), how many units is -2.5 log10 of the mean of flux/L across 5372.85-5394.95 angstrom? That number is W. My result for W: 0.00 mag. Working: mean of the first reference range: 5.37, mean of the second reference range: 5.28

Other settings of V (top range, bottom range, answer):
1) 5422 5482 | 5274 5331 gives 0.99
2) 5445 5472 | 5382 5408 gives 1.02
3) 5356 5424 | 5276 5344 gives 0.98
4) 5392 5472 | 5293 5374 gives 0.99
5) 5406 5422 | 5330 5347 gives 0.98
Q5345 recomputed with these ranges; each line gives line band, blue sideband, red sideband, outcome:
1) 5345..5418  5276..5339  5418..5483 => 1.34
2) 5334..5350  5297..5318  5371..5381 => 0.16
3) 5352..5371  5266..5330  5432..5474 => -0.29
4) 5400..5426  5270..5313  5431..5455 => 0.87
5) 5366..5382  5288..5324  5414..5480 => 0.58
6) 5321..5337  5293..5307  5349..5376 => 0.68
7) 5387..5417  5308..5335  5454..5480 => 0.91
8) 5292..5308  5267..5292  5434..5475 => -0.47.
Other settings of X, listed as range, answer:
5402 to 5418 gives 5.04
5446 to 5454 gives 5.31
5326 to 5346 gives 5.15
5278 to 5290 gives 5.44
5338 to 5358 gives 5.32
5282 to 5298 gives 5.46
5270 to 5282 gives 5.3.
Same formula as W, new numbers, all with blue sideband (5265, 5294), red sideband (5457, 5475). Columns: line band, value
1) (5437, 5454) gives 0.01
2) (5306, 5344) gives 0.00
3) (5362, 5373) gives 0.03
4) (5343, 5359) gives -0.02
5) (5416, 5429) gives 0.00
